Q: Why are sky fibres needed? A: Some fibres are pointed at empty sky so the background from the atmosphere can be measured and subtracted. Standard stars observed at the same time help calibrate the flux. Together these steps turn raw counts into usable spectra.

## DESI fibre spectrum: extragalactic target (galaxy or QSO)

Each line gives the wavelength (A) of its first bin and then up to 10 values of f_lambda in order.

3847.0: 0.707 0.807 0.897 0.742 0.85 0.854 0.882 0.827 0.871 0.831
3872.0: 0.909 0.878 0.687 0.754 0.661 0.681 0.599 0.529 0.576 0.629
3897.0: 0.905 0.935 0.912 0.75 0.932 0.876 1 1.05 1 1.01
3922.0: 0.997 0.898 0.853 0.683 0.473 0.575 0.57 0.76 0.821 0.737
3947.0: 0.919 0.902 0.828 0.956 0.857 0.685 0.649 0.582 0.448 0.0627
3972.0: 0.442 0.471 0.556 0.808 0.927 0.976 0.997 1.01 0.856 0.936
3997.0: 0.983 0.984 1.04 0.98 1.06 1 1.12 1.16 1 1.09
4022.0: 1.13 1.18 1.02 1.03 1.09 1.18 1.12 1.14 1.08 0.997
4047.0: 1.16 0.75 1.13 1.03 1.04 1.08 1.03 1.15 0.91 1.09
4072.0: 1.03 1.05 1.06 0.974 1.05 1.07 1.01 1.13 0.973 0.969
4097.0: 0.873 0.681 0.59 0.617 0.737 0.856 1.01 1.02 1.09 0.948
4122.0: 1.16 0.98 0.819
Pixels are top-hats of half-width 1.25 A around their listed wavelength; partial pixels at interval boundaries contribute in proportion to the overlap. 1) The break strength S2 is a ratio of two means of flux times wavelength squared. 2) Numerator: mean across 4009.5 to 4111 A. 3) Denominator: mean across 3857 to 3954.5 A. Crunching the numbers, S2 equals 1.35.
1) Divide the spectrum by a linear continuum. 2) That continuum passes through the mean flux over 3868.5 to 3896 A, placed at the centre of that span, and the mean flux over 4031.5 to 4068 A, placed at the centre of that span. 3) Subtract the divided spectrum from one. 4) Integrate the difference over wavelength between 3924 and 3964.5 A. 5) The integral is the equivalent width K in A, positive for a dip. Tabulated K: 4.0 A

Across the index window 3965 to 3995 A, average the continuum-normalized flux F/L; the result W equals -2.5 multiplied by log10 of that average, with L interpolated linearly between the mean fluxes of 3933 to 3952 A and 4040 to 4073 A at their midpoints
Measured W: 0.22 mag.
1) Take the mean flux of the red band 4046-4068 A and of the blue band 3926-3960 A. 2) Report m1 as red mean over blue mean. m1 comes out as 1.4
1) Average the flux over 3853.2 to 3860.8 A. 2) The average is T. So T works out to 0.816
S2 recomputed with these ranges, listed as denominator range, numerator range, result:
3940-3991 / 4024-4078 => 1.51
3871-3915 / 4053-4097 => 1.44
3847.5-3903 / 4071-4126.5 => 1.36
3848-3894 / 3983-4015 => 1.40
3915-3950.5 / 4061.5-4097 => 1.38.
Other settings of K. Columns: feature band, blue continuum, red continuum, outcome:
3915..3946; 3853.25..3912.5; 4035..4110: 1.8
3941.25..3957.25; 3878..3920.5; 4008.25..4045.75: 1.0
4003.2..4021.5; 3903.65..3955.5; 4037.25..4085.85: -1.8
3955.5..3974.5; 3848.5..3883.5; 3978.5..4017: 8.3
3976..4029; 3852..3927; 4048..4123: -4.8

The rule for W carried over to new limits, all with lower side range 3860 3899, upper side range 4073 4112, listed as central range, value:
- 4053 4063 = -0.18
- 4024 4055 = -0.22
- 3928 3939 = 0.31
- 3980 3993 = -0.14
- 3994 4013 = -0.20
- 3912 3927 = -0.24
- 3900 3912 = -0.15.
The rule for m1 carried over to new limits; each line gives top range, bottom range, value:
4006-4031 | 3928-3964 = 1.46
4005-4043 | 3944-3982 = 1.63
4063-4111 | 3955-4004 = 1.24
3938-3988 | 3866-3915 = 0.90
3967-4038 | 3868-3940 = 1.17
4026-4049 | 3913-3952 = 1.32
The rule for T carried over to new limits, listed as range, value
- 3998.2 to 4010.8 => 1.01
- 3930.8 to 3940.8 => 0.596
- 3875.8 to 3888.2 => 0.677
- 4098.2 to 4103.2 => 0.638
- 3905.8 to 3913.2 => 0.936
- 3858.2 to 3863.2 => 0.868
